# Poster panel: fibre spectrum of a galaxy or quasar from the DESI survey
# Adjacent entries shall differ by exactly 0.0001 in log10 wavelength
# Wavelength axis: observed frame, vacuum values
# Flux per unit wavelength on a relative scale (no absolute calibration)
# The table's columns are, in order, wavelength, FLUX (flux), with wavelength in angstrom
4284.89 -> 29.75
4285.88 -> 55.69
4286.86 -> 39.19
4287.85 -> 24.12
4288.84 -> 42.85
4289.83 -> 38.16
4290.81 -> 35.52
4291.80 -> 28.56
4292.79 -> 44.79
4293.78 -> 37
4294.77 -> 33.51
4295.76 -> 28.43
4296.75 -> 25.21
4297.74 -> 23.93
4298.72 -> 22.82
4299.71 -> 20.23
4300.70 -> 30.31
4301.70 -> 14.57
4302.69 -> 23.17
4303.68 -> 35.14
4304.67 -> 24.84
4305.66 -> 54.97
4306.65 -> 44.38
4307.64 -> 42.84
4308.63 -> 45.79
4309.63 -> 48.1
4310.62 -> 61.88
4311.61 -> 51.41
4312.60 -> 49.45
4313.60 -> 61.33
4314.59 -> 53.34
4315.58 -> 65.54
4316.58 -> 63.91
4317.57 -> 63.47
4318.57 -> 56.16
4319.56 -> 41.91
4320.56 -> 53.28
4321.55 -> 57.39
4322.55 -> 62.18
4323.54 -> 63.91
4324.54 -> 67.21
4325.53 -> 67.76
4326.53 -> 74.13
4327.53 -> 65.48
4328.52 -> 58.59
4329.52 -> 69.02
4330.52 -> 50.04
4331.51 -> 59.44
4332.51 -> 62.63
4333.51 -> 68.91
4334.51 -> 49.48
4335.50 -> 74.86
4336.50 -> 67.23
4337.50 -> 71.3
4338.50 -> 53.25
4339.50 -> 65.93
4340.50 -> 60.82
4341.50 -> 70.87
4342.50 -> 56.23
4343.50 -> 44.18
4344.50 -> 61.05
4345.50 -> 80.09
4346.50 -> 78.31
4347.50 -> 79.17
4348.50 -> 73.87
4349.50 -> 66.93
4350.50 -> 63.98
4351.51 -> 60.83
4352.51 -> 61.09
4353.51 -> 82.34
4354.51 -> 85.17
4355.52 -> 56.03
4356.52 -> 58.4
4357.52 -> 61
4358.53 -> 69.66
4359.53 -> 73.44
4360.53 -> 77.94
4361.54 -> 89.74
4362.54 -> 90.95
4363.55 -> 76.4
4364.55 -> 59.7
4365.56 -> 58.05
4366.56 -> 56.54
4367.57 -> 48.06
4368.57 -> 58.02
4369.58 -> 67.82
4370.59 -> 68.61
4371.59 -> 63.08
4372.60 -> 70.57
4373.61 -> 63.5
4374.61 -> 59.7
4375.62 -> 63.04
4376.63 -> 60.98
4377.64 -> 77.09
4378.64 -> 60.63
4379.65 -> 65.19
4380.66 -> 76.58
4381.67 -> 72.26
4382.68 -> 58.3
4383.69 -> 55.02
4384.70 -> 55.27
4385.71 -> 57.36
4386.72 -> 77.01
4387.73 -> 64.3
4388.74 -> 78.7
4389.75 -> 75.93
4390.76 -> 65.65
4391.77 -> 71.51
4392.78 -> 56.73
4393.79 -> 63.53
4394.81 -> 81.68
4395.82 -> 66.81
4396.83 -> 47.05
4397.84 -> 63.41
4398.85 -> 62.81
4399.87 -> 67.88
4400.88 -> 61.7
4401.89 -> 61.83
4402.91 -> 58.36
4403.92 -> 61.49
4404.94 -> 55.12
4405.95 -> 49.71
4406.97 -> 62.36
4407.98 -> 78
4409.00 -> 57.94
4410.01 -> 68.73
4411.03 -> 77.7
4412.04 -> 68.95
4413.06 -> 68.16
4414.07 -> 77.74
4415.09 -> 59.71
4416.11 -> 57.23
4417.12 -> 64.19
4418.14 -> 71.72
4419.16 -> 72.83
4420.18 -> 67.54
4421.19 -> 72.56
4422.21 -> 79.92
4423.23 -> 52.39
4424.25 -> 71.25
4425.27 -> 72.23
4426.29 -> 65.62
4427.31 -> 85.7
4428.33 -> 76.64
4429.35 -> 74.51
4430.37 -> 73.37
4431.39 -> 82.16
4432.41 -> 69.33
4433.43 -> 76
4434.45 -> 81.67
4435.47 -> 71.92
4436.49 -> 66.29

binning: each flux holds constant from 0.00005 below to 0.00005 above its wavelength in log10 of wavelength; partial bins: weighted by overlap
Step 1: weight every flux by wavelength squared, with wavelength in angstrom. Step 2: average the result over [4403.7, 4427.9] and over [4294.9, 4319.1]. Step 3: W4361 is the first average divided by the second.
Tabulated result 1.69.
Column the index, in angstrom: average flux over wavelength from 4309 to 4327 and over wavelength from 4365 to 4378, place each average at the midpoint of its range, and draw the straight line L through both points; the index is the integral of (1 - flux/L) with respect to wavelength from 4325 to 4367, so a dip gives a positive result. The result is -4.2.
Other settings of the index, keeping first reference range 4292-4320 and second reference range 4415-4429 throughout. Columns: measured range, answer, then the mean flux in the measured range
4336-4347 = -3.1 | 64.5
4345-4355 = -4.0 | 73.2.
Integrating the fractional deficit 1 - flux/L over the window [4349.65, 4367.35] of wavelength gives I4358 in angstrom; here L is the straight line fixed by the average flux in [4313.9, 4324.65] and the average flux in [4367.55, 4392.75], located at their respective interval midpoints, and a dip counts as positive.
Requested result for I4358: -1.68 angstrom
